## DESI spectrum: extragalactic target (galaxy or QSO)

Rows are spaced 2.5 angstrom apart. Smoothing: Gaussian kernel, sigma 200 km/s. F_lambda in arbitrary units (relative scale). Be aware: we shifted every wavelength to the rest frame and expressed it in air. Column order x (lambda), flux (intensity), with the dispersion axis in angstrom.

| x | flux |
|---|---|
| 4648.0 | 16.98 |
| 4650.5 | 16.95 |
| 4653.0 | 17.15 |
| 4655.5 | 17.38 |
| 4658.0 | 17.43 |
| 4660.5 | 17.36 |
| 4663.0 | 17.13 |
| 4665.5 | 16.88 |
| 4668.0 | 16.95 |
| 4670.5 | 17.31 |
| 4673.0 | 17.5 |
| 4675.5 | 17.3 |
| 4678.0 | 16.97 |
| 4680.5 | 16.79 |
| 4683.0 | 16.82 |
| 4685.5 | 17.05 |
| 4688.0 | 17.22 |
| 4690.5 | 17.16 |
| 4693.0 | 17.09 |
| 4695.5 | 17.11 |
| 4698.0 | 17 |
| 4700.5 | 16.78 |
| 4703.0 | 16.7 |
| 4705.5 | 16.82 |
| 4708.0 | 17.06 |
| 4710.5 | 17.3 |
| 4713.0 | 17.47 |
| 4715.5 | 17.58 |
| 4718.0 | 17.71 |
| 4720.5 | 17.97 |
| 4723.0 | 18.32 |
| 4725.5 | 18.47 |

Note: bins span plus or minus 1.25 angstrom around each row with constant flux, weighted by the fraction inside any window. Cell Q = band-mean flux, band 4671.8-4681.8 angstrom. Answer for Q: 17.1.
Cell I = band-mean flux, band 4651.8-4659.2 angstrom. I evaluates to 17.3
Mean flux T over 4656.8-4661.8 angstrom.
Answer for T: 17.4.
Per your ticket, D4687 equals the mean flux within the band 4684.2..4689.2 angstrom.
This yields 17.1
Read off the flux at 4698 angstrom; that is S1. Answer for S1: 17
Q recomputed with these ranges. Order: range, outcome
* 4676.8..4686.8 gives 16.9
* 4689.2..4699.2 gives 17.1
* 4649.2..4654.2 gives 17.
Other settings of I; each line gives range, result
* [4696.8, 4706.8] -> 16.8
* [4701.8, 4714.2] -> 17.1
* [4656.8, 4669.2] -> 17.1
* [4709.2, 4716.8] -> 17.4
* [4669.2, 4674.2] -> 17.4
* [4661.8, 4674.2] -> 17.2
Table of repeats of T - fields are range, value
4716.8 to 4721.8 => 17.8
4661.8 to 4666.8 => 17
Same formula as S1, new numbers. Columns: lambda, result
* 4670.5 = 17.31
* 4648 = 16.98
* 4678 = 16.97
